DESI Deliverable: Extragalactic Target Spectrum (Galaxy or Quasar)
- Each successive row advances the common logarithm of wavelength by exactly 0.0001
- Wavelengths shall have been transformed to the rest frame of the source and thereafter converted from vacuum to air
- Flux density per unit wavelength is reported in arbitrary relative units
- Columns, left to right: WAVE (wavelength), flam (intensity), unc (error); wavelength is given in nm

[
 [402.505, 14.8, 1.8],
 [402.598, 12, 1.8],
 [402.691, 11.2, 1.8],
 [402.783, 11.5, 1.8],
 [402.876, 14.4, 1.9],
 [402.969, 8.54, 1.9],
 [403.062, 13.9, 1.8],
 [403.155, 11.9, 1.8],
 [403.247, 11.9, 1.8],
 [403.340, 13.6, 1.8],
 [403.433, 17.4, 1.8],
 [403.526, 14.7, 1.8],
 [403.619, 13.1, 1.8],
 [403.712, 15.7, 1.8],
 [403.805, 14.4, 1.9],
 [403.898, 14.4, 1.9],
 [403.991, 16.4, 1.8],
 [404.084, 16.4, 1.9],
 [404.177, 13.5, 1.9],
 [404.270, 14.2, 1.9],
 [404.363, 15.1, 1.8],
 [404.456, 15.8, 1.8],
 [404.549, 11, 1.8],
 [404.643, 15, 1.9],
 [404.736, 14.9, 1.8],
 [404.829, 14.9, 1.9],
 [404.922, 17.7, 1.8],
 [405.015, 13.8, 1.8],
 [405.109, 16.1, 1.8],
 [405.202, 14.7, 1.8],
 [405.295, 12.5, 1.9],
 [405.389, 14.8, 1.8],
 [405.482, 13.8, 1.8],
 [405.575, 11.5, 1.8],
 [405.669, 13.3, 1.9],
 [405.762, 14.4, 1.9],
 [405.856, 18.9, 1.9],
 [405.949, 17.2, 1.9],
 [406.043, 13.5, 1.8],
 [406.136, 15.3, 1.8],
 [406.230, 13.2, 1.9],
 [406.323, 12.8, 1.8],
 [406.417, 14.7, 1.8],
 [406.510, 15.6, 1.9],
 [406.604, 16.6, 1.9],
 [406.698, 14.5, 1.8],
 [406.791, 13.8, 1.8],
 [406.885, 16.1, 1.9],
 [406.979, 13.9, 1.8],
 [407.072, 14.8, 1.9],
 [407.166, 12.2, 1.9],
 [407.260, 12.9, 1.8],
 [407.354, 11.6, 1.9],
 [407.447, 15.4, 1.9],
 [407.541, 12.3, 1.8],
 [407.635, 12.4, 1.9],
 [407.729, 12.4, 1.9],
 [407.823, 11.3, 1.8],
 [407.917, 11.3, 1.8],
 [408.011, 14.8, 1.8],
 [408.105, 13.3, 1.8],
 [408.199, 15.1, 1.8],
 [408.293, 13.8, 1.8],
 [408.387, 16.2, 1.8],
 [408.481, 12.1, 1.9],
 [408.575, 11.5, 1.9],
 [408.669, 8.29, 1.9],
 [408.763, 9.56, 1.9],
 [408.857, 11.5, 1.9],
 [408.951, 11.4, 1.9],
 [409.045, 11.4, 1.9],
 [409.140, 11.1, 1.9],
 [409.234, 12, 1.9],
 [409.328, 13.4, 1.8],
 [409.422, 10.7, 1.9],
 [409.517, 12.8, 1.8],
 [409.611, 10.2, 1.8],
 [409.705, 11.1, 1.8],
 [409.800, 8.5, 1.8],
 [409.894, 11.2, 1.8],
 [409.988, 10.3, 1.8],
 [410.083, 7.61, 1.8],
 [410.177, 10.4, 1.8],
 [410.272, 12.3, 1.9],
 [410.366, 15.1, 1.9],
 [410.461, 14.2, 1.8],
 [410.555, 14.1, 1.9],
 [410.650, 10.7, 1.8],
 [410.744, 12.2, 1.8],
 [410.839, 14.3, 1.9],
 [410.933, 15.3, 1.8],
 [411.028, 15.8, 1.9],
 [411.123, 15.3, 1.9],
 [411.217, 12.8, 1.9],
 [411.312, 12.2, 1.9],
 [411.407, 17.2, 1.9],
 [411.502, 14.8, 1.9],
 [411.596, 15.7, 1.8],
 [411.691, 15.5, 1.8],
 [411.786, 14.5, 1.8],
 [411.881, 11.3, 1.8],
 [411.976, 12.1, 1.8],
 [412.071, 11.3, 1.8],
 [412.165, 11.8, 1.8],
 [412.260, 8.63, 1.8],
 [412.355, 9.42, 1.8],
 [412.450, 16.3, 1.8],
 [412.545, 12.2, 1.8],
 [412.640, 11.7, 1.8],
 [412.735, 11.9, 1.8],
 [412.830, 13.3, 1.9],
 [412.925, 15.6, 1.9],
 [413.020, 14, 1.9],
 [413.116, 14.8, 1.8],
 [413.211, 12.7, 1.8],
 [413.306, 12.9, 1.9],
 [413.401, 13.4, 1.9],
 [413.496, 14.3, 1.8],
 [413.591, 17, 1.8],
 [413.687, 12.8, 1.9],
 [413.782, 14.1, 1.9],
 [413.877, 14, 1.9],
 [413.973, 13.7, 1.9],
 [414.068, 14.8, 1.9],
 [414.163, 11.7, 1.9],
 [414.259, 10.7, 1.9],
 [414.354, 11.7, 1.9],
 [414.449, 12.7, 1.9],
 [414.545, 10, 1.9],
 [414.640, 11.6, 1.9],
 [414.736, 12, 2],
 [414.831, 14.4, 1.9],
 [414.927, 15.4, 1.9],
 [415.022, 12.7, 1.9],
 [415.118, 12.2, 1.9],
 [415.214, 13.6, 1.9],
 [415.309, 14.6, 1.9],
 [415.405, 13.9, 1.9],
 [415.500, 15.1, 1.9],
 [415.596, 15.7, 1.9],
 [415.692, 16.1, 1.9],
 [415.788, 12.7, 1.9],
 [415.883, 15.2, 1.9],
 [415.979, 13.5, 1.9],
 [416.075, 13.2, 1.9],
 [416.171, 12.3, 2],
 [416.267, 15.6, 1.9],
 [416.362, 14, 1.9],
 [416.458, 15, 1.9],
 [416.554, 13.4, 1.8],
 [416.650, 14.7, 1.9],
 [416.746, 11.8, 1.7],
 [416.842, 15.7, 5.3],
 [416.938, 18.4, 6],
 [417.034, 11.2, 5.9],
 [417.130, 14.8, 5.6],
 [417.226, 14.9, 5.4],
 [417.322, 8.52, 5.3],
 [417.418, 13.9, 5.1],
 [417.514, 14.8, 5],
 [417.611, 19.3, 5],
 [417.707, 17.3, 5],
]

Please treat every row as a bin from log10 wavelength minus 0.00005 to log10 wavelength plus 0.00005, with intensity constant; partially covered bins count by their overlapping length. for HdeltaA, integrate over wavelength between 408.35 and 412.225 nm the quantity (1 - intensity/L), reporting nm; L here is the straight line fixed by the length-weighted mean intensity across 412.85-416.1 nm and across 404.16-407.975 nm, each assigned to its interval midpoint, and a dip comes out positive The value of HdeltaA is 0.41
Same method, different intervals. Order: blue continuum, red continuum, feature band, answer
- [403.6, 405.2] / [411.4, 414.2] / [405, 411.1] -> 0.502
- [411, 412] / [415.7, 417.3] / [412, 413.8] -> 0.154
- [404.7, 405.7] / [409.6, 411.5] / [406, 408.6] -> -0.003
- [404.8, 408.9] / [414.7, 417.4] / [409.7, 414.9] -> 0.357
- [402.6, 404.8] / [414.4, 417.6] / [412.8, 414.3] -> 0.006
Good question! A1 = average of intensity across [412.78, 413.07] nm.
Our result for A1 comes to 14.2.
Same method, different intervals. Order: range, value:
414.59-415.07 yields 13.2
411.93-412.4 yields 10.7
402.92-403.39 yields 12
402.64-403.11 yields 11.9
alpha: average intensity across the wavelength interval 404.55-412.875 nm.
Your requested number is 13.2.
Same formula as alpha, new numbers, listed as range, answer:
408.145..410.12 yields 11.4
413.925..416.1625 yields 13.3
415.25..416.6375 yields 14.3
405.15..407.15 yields 14.5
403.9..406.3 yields 14.7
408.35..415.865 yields 12.8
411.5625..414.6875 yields 13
